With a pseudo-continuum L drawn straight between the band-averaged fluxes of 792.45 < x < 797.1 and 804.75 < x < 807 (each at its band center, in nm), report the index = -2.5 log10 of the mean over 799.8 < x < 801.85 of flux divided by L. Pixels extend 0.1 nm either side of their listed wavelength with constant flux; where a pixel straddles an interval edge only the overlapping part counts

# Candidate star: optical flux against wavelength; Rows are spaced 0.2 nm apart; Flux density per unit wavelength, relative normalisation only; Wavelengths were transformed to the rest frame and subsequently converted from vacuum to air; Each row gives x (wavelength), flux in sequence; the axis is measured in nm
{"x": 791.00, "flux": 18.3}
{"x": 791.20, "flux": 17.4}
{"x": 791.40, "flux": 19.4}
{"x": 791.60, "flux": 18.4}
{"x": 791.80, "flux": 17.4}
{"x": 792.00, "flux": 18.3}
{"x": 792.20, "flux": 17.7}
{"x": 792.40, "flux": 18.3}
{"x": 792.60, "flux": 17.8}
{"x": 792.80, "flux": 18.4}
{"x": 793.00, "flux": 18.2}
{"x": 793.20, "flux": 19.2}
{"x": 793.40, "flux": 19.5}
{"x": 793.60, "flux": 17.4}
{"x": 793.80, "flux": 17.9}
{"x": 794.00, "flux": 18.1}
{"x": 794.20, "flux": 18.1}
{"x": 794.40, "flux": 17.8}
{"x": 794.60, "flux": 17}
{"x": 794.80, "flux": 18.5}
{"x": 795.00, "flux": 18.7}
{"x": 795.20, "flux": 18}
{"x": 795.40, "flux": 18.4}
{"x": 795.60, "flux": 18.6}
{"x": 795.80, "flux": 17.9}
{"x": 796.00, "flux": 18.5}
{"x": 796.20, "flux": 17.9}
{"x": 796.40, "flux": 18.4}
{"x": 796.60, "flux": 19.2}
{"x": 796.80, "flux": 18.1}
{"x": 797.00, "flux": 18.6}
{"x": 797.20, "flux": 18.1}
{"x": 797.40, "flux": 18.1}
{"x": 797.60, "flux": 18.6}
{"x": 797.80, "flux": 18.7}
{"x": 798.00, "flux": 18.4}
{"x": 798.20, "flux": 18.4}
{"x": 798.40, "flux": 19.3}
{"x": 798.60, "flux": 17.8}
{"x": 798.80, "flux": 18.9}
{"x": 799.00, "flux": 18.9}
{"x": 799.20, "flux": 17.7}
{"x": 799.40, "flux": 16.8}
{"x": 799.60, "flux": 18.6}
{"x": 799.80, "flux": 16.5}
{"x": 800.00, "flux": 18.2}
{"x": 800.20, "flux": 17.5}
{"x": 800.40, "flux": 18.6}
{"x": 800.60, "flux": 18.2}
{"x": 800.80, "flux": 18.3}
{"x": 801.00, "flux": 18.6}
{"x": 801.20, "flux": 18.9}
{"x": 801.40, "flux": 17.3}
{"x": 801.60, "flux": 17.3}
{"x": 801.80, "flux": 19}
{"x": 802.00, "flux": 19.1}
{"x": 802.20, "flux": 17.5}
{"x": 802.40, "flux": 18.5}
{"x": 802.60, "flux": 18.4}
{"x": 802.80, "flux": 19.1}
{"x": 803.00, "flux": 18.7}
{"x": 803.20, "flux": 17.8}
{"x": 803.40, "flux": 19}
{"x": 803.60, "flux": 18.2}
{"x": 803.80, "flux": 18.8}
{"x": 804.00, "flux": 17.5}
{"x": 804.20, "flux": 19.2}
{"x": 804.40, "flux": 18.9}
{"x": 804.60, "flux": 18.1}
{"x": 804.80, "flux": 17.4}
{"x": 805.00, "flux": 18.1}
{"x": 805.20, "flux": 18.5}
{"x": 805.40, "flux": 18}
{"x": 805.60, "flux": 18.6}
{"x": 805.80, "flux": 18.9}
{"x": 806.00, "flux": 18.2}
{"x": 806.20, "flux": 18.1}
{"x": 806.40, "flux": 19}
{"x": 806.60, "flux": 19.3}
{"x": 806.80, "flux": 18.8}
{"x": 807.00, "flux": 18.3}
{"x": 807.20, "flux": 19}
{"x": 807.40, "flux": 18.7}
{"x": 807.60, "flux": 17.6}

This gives 0.02 mag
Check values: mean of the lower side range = 18.3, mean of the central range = 18.1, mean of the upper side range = 18.5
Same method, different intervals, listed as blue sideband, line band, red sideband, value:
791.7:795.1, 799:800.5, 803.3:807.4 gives 0.03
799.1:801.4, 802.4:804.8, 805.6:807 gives -0.01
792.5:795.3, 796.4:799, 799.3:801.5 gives -0.03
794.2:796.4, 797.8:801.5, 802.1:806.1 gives 0.00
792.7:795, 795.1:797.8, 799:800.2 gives -0.02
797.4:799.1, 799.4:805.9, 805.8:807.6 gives 0.02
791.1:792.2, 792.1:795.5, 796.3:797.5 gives 0.00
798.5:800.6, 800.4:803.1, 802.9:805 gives -0.01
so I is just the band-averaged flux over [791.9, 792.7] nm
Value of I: 18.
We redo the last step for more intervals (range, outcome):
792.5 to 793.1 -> 18.1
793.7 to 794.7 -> 17.8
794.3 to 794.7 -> 17.4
